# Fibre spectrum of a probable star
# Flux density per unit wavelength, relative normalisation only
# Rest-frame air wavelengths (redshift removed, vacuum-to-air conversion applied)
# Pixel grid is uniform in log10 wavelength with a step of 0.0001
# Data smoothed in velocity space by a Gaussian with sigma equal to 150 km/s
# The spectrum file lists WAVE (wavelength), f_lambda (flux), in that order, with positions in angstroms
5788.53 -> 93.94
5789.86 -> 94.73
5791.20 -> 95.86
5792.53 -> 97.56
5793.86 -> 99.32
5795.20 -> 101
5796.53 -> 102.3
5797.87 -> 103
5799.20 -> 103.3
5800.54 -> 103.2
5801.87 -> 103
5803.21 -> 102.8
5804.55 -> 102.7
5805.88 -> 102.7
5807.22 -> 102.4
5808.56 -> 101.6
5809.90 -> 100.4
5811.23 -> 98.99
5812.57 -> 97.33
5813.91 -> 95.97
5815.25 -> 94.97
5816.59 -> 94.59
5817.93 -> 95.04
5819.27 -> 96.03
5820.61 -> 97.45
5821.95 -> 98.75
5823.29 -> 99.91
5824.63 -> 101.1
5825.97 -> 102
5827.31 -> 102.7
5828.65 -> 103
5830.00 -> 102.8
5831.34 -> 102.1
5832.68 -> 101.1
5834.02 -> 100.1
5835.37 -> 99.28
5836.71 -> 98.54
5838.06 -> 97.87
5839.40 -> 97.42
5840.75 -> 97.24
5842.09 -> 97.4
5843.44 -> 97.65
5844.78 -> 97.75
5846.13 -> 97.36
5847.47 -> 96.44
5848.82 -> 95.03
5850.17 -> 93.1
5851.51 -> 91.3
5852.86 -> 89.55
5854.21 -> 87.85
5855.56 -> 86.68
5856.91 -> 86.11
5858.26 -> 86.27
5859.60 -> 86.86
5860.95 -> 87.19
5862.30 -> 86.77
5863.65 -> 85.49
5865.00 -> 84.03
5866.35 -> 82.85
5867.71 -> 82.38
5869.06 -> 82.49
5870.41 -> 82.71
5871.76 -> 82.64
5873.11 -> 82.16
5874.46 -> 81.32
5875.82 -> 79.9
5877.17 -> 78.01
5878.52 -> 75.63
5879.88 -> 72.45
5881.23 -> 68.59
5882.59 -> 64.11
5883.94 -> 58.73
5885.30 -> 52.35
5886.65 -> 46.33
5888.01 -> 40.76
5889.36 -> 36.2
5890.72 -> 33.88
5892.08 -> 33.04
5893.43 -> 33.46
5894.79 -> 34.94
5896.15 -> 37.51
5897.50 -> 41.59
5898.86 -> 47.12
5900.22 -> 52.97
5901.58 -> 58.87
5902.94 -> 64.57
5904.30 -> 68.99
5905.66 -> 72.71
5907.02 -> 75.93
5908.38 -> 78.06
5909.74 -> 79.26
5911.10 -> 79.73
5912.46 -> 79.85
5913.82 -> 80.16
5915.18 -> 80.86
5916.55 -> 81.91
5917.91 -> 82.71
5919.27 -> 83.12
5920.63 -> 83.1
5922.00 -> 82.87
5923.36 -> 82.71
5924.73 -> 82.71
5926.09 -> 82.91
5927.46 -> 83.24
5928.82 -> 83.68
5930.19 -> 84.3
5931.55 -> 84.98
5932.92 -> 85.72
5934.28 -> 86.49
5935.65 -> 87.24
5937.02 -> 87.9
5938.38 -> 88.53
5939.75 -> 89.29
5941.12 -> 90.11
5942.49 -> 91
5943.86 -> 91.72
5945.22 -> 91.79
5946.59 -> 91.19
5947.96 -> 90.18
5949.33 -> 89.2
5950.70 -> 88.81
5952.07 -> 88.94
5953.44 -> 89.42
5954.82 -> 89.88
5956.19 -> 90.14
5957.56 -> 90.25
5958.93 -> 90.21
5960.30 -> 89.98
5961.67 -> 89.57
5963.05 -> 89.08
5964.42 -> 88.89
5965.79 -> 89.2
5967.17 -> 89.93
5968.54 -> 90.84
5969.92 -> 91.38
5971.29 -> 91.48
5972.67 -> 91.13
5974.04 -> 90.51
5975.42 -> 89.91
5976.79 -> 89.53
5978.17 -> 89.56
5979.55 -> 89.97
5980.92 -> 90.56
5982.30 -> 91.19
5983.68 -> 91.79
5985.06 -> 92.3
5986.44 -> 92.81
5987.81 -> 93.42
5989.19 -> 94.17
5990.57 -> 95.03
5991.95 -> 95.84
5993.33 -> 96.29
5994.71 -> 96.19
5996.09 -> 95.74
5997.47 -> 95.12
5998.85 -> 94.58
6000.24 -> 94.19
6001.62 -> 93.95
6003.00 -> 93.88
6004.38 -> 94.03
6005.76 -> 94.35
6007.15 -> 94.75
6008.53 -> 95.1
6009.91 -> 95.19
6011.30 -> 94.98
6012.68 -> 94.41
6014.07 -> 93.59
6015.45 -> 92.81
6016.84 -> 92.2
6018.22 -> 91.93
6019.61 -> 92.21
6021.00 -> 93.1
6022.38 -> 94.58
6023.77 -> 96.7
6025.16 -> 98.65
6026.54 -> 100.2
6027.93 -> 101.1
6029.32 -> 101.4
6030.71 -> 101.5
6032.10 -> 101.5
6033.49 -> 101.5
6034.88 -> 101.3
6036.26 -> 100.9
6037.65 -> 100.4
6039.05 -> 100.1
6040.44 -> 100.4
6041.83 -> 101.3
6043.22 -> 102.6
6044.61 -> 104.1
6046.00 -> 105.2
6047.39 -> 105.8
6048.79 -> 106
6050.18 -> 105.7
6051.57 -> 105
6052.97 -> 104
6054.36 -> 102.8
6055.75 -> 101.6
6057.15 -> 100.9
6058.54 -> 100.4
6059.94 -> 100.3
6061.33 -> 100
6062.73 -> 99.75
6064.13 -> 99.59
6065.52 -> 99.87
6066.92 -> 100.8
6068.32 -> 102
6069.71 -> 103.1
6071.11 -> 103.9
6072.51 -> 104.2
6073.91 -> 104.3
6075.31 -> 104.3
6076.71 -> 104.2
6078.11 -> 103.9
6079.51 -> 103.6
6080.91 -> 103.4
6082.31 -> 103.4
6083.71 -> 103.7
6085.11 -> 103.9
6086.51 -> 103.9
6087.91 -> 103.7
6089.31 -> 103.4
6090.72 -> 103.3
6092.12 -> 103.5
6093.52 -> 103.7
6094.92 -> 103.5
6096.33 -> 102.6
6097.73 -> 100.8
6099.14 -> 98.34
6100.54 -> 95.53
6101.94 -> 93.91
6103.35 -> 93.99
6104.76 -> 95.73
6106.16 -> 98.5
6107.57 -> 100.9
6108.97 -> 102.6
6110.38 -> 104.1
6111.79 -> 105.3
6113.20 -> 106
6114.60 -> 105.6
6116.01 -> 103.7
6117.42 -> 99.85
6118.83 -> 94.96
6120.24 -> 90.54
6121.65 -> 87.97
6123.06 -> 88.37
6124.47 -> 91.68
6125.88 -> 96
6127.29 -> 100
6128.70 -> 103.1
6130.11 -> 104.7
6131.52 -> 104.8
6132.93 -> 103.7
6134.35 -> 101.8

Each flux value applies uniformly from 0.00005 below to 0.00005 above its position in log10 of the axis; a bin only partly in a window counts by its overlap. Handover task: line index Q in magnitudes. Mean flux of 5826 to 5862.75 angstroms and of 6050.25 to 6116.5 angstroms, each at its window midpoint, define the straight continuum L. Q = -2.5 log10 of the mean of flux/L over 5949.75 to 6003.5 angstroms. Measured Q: 0.084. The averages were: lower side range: 95.2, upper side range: 102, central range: 91.7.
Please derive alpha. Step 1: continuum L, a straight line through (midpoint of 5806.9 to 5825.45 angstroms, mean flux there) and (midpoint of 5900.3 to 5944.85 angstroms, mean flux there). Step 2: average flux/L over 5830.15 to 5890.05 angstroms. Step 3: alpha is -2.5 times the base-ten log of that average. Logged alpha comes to 0.10 mag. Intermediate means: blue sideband 98.1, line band 83.7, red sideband 81.4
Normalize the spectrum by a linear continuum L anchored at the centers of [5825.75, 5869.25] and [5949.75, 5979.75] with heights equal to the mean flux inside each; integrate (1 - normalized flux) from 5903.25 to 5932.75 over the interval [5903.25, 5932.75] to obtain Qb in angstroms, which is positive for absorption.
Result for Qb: 3.5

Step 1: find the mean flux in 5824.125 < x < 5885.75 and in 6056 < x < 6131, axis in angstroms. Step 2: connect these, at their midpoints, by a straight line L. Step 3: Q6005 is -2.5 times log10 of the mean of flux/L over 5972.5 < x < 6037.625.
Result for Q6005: 0.015 mag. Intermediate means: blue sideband 88.4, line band 94.9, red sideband 101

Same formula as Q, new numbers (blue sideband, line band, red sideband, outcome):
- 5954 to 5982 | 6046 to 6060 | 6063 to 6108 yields -0.05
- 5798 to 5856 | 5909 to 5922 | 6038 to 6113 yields 0.22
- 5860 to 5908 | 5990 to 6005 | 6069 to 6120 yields -0.13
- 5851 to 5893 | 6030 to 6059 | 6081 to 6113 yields -0.09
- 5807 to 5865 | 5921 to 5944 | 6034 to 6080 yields 0.15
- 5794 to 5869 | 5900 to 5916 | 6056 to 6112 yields 0.31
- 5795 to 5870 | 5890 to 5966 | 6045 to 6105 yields 0.25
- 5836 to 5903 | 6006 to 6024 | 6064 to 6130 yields -0.03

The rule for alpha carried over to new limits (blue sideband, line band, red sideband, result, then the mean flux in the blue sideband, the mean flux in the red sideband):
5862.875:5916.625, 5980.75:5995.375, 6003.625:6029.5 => -0.06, 65.7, 95.2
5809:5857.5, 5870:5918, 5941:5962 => 0.42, 97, 90.2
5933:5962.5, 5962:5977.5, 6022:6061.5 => 0.03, 89.5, 102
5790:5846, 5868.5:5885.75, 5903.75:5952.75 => 0.23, 99.6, 84.3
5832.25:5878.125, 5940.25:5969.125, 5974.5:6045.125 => 0.04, 89.8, 95.7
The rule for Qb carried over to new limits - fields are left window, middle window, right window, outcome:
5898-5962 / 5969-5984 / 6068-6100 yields -0.3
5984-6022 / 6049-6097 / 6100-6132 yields -3.0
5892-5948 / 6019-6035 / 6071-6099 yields -0.8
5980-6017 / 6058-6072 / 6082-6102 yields -0.2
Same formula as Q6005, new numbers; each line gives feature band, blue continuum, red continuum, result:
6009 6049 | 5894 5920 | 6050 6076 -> -0.05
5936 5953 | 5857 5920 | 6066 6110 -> -0.15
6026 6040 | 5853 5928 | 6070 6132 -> -0.11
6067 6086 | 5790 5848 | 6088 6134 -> -0.04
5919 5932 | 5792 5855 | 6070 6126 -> 0.19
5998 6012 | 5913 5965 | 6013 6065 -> 0.01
